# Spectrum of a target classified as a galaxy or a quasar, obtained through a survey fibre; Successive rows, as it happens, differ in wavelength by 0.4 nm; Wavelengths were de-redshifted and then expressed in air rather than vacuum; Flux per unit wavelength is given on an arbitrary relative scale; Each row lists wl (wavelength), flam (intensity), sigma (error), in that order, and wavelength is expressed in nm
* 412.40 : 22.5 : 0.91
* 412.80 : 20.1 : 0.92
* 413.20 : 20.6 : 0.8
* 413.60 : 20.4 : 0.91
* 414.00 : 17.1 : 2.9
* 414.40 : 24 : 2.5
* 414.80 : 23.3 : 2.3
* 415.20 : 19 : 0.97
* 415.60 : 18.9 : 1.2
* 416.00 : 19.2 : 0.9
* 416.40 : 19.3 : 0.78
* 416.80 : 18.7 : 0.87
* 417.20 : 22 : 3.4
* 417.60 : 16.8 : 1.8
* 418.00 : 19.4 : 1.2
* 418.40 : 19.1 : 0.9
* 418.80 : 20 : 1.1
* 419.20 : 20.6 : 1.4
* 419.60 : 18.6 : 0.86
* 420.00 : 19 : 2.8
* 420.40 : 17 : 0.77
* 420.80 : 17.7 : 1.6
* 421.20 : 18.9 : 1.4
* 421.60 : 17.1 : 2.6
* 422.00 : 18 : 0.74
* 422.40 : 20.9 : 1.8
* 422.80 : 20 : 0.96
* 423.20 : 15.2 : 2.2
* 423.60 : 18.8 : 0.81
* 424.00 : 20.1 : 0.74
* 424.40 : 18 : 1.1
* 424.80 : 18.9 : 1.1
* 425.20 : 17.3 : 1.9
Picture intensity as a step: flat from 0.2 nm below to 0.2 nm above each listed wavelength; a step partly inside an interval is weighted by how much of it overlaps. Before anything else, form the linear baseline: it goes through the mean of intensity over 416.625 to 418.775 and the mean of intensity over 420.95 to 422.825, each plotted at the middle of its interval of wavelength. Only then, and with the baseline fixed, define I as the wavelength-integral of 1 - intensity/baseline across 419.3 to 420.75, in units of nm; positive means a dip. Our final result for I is 0.06 nm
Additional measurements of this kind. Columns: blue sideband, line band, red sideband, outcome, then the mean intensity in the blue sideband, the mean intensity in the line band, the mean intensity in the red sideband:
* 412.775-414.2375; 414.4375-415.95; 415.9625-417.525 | -0.08 nm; 19.6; 20.7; 19.6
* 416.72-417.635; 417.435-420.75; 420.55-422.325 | 0.03 nm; 19.7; 18.8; 18.1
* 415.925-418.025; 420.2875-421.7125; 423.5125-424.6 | 0.10 nm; 19.2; 17.8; 19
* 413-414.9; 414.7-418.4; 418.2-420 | 0.14 nm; 21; 19.5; 19.5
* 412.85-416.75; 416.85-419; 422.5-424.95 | 0.02 nm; 20.1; 19.4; 18.6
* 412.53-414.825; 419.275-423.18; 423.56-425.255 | 0.17 nm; 20.8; 18.5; 18.7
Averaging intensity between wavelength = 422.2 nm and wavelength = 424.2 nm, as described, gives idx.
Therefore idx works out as 19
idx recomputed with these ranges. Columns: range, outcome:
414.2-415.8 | 21.3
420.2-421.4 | 17.9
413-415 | 21.1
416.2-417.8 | 19.2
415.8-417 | 19.1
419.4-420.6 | 18.2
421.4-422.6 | 18.7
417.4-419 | 18.8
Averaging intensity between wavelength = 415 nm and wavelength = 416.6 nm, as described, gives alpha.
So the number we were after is 19.1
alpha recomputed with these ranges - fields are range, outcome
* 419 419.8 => 19.6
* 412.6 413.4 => 20.4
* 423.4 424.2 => 19.5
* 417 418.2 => 19.4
